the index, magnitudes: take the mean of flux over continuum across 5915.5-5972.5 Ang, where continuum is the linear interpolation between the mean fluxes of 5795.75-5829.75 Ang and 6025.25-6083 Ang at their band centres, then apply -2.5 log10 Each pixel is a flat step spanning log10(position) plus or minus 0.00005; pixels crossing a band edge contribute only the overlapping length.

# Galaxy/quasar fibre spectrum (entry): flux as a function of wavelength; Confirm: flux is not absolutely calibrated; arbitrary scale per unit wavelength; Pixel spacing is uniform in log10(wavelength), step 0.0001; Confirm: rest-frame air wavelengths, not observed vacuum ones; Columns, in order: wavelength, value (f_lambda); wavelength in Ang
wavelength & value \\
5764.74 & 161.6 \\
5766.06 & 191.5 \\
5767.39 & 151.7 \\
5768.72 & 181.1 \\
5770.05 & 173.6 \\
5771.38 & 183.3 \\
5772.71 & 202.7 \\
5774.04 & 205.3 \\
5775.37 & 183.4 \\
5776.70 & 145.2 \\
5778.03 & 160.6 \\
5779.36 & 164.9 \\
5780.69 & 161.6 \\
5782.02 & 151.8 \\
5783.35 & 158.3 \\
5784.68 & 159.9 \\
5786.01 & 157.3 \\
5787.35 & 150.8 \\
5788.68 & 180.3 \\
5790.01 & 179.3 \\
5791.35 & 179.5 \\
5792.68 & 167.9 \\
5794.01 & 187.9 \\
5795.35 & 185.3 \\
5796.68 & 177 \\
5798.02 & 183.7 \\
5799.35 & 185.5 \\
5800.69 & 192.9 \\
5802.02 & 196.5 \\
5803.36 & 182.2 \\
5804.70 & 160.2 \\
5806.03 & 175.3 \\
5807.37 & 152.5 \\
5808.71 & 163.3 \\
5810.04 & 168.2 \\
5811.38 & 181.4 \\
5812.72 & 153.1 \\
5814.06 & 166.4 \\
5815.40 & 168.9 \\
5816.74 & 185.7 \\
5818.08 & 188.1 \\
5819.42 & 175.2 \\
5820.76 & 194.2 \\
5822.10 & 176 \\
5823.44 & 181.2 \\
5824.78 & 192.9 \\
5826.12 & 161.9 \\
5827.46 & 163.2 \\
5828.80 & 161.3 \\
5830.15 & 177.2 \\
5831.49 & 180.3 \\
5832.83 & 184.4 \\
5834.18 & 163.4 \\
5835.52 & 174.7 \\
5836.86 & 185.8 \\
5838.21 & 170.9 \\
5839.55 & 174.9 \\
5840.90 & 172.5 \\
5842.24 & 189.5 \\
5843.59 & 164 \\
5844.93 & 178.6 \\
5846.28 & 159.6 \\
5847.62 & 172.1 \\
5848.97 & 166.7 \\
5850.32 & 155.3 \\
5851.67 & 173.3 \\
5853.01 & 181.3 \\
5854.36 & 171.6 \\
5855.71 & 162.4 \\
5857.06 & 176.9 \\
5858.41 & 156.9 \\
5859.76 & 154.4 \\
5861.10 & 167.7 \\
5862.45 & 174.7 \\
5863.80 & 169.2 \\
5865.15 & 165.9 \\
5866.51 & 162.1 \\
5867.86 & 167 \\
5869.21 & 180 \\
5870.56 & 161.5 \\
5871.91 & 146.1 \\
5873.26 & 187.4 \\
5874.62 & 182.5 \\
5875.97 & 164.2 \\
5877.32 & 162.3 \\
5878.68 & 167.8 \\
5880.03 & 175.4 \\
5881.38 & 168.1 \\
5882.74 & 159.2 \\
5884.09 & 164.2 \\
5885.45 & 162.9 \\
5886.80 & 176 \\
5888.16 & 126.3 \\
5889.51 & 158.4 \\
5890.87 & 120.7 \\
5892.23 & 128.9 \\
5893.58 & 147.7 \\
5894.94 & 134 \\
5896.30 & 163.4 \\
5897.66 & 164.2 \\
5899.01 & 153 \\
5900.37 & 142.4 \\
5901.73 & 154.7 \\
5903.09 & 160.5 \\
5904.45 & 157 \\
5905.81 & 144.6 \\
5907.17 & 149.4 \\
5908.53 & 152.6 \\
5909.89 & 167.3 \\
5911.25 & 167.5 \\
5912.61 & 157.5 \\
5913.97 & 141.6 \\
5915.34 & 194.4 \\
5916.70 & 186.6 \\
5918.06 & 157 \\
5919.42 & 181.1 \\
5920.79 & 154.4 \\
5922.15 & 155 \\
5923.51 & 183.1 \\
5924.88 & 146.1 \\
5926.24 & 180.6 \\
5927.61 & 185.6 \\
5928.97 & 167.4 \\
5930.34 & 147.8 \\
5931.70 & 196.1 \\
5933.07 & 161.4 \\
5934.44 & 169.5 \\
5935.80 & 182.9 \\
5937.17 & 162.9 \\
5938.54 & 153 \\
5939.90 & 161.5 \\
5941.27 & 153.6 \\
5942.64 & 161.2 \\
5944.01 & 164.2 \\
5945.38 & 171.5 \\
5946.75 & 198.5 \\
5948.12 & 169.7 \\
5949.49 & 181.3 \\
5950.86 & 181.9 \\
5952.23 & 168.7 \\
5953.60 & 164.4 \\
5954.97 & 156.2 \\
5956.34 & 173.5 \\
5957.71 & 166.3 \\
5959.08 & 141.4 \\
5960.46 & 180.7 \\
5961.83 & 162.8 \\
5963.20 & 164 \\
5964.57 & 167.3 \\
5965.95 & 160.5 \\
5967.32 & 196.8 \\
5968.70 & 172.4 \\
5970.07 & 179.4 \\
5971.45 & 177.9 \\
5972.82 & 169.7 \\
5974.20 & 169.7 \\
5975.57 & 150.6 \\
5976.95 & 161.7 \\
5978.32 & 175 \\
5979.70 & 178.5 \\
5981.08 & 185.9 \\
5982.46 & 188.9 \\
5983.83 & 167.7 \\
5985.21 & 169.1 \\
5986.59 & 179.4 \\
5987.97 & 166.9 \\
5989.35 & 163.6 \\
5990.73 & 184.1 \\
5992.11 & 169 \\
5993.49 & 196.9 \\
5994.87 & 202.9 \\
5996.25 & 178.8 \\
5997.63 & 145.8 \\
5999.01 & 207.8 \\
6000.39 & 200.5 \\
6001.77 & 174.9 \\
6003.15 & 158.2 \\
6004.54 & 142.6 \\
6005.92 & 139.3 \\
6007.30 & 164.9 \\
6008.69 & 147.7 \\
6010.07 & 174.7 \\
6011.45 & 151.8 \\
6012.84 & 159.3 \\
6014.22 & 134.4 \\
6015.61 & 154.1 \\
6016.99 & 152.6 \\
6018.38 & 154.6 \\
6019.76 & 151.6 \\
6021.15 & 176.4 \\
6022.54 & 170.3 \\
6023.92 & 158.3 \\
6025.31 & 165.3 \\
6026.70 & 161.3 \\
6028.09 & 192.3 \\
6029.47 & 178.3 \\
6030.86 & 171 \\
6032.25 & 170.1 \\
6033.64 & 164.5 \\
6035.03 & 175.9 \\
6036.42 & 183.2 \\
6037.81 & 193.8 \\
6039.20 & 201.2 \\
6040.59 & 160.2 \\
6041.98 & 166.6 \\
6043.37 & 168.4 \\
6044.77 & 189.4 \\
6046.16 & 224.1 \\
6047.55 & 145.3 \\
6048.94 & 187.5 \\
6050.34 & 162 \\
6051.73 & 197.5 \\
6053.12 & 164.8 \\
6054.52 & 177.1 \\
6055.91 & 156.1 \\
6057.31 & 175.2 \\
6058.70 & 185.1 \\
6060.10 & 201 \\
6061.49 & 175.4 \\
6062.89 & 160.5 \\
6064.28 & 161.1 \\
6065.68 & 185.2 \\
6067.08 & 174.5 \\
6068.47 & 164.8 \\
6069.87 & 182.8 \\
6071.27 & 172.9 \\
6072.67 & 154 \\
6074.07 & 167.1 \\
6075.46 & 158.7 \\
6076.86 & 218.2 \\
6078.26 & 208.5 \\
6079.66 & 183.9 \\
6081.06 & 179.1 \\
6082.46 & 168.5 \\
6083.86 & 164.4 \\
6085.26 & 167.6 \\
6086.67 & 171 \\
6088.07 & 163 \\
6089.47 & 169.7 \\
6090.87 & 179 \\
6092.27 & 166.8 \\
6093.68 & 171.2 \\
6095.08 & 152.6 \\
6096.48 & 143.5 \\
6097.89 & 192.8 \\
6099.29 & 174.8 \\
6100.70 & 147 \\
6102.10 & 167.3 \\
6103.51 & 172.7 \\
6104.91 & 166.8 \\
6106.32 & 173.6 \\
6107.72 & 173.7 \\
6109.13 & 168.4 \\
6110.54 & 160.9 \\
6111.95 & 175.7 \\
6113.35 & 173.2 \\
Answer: 0.04 mag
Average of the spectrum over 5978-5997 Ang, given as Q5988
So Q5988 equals 179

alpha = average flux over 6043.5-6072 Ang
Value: 177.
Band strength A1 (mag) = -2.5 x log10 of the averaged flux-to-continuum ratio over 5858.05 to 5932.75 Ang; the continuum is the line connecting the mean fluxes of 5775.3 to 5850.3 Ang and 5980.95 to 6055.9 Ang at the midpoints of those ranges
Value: 0.07 mag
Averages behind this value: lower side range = 173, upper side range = 171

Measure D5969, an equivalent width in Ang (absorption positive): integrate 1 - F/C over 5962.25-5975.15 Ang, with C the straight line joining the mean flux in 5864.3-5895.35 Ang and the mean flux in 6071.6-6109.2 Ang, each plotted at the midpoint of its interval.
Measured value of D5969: -0.6 Ang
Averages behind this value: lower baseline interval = 160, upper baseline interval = 171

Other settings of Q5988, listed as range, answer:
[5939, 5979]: 169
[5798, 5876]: 173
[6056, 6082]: 178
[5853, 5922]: 161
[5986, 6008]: 173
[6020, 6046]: 175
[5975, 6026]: 168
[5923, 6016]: 170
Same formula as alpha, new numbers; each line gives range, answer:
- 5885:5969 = 163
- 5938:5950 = 168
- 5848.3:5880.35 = 168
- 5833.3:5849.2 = 173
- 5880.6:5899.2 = 152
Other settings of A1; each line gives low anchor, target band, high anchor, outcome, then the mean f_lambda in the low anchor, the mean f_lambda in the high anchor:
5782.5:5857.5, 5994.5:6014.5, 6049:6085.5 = 0.06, 174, 176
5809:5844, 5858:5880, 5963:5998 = 0.05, 175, 174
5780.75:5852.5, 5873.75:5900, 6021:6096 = 0.11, 173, 175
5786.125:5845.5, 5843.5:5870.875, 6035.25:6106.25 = 0.05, 176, 174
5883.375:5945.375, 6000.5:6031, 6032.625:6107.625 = 0.05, 160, 174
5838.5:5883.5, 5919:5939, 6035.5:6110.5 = 0.01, 169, 174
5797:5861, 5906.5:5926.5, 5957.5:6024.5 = 0.04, 174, 168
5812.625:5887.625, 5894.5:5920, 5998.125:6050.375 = 0.07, 171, 169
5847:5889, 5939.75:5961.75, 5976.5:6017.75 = 0.00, 166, 169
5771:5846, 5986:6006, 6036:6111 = -0.01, 174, 174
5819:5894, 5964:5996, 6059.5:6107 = -0.03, 168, 172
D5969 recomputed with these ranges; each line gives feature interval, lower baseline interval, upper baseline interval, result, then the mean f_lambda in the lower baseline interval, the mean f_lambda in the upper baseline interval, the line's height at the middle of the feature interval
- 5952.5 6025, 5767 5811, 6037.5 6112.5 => 2.3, 173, 174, 174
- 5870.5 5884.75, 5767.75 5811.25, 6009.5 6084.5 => 0.5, 174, 173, 173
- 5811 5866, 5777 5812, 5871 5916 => -2.4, 171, 158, 165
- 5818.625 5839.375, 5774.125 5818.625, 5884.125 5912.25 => -1.4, 172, 152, 165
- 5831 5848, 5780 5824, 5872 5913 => -0.8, 174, 157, 167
